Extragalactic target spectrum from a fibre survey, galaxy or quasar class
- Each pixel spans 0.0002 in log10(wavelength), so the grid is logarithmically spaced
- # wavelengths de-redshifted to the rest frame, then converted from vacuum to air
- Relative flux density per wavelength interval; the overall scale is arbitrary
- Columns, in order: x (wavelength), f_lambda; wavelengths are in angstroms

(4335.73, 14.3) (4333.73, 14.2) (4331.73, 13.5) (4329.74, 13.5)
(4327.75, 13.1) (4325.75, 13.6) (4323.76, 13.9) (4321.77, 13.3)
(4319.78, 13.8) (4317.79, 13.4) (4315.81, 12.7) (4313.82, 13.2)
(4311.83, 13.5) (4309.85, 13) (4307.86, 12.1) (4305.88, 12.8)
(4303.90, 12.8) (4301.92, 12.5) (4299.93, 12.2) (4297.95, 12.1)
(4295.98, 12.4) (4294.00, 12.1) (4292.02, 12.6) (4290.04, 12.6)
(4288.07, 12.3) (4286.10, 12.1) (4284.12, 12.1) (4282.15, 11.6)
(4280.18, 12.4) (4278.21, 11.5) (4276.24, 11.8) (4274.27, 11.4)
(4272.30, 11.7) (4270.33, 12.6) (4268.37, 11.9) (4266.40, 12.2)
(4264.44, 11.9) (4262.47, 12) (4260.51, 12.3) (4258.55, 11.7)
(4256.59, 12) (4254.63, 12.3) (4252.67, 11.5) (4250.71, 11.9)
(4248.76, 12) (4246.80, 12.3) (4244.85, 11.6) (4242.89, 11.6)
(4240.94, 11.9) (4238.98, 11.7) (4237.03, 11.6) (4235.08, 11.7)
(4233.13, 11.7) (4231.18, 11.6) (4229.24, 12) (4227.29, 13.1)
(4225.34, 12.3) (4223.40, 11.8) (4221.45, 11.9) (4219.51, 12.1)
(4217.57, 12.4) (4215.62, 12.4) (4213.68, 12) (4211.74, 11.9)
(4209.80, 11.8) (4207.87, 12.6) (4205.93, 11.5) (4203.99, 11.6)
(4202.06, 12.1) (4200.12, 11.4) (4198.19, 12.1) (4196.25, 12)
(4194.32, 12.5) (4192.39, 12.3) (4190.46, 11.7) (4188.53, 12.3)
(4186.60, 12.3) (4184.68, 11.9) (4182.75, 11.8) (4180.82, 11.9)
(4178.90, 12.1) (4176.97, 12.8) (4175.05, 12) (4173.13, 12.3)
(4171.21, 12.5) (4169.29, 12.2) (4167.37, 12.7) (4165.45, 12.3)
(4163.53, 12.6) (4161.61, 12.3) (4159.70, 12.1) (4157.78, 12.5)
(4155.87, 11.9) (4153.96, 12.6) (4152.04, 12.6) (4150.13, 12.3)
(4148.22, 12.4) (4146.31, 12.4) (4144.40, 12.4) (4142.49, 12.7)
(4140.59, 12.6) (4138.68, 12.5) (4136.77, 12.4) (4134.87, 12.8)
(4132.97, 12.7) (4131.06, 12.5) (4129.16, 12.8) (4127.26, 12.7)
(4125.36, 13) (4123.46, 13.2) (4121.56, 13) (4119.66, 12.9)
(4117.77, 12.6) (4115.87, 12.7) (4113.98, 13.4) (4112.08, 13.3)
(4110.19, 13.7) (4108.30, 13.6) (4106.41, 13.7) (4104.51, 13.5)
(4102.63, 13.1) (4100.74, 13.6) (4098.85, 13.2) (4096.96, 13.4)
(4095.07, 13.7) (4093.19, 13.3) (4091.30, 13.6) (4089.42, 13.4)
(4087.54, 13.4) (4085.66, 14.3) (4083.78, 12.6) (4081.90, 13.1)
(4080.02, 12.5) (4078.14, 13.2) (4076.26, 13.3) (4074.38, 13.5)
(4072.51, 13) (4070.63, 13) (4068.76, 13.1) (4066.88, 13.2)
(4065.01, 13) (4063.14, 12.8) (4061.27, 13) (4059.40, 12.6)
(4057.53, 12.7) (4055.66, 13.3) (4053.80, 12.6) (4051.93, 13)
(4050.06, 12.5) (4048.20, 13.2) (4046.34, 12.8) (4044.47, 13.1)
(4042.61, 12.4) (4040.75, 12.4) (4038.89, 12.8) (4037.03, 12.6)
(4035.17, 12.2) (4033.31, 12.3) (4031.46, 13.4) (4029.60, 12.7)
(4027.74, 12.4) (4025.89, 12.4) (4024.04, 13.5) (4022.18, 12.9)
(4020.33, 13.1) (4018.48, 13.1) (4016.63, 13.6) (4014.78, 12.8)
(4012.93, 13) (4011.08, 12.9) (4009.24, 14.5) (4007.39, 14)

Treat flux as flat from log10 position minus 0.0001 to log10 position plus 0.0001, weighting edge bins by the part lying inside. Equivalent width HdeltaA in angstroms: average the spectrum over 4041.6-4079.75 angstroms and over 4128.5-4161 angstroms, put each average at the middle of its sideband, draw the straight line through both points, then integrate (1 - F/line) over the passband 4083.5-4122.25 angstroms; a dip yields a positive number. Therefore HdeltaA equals -1.9 angstroms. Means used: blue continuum 13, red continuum 12.5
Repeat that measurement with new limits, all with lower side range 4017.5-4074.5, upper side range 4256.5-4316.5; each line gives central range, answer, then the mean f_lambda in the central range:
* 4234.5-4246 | 0.64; 11.7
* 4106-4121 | -0.63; 13.2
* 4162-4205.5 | 1.27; 12.1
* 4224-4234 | 0.22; 12.1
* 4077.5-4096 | -0.81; 13.3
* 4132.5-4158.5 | 0.26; 12.5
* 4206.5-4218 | 0.27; 12.1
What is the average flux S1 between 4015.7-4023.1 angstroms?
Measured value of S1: 13.2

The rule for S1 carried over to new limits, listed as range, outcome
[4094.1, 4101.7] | 13.5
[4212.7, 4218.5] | 12.2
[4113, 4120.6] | 12.9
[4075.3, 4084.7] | 12.9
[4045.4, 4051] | 12.8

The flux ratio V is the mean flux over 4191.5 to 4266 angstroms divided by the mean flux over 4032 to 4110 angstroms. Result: 0.92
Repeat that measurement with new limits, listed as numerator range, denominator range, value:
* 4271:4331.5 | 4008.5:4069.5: 0.98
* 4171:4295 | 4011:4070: 0.94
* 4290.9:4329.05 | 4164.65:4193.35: 1.06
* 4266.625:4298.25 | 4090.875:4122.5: 0.91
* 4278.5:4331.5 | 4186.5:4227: 1.06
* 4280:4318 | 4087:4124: 0.94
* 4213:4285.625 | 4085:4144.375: 0.91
